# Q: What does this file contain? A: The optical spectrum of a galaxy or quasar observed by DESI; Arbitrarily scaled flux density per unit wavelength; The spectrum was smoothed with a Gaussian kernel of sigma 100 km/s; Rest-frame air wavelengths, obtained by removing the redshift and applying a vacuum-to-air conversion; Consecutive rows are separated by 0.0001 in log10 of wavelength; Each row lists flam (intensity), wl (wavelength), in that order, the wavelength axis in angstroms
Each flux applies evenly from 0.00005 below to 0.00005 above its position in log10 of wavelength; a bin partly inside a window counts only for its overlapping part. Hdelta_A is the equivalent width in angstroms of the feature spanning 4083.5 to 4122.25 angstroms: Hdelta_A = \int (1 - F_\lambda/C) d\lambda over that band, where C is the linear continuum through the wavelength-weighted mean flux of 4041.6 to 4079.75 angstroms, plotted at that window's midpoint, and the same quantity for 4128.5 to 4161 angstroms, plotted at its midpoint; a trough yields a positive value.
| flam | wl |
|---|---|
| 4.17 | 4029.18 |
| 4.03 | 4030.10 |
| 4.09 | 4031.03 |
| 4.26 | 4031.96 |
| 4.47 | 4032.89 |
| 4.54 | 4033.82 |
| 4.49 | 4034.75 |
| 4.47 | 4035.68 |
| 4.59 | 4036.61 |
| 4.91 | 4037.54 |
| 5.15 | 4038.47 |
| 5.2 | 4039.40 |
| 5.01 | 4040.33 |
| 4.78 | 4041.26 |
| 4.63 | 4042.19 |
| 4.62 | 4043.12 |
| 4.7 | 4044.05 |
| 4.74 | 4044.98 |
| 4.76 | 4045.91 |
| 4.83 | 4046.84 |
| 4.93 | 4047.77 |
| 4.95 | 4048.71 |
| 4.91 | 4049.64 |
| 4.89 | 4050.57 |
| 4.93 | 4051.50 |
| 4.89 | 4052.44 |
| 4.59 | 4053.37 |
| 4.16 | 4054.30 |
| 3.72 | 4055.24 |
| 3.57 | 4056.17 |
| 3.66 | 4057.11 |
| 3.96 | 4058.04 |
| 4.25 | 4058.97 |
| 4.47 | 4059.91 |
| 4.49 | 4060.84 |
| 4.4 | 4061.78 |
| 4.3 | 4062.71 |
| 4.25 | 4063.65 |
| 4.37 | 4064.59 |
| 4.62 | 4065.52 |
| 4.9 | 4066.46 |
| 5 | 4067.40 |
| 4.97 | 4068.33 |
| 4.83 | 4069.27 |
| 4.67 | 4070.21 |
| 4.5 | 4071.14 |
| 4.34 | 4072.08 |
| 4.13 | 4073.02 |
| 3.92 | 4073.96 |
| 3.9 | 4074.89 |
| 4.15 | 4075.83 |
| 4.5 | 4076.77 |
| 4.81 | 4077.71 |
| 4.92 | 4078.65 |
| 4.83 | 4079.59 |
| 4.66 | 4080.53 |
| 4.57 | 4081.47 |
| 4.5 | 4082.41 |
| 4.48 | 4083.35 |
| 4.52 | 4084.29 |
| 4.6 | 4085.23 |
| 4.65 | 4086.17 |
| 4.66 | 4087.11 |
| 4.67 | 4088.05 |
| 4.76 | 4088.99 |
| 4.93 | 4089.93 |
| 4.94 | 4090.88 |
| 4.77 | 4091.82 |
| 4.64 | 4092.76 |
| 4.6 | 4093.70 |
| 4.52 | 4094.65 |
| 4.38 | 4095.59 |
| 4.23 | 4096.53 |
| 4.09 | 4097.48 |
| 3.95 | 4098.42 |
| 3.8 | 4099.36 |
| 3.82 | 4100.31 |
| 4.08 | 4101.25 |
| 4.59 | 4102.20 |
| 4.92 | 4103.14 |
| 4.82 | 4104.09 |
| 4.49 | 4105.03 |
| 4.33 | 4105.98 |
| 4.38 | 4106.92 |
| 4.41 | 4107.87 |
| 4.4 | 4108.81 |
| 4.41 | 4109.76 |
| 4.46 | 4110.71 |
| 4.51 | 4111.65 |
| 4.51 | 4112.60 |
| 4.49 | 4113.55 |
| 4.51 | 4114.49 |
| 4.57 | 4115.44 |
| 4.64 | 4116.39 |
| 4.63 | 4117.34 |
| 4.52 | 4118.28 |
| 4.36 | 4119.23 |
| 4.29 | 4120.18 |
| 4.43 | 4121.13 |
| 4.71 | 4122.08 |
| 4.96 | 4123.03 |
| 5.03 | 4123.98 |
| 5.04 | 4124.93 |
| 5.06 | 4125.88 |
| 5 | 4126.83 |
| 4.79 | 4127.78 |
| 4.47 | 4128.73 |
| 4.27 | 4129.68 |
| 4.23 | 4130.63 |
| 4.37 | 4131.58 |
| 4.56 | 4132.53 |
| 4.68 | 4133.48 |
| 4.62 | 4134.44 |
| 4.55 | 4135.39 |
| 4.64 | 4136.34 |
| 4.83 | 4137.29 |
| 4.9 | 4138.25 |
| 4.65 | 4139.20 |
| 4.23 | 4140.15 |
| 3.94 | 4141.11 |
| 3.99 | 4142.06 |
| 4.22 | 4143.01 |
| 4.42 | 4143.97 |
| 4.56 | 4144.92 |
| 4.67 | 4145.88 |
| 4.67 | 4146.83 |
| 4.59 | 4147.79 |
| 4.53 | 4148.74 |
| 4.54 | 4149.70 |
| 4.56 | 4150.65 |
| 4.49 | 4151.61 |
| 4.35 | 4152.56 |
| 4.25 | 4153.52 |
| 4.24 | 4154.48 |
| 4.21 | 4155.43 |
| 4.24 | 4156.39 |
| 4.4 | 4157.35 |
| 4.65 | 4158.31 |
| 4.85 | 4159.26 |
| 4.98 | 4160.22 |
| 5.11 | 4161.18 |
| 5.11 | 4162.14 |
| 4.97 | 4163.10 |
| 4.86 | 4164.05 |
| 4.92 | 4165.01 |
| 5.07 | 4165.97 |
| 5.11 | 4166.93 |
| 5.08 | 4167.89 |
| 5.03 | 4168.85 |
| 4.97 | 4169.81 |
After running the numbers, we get 0.1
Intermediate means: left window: 4.51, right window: 4.49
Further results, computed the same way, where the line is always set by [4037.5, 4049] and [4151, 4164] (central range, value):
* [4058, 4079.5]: 1.45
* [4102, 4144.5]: 1.23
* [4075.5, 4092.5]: 0.37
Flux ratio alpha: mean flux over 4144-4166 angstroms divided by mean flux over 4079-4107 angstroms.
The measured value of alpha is 1.0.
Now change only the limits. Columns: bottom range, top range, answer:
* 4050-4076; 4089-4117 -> 1.02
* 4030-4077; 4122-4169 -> 1.03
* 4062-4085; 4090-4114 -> 0.98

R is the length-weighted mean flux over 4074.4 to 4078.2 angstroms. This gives 4.34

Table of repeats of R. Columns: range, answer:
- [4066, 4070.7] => 4.88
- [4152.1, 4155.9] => 4.26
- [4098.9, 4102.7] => 4.08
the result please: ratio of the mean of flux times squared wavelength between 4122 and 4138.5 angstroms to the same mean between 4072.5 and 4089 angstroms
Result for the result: 1.07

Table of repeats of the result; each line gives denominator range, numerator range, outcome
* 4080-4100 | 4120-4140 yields 1.05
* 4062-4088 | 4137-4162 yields 1.03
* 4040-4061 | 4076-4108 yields 1.02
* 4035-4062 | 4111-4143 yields 1.03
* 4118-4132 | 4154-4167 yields 1.04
